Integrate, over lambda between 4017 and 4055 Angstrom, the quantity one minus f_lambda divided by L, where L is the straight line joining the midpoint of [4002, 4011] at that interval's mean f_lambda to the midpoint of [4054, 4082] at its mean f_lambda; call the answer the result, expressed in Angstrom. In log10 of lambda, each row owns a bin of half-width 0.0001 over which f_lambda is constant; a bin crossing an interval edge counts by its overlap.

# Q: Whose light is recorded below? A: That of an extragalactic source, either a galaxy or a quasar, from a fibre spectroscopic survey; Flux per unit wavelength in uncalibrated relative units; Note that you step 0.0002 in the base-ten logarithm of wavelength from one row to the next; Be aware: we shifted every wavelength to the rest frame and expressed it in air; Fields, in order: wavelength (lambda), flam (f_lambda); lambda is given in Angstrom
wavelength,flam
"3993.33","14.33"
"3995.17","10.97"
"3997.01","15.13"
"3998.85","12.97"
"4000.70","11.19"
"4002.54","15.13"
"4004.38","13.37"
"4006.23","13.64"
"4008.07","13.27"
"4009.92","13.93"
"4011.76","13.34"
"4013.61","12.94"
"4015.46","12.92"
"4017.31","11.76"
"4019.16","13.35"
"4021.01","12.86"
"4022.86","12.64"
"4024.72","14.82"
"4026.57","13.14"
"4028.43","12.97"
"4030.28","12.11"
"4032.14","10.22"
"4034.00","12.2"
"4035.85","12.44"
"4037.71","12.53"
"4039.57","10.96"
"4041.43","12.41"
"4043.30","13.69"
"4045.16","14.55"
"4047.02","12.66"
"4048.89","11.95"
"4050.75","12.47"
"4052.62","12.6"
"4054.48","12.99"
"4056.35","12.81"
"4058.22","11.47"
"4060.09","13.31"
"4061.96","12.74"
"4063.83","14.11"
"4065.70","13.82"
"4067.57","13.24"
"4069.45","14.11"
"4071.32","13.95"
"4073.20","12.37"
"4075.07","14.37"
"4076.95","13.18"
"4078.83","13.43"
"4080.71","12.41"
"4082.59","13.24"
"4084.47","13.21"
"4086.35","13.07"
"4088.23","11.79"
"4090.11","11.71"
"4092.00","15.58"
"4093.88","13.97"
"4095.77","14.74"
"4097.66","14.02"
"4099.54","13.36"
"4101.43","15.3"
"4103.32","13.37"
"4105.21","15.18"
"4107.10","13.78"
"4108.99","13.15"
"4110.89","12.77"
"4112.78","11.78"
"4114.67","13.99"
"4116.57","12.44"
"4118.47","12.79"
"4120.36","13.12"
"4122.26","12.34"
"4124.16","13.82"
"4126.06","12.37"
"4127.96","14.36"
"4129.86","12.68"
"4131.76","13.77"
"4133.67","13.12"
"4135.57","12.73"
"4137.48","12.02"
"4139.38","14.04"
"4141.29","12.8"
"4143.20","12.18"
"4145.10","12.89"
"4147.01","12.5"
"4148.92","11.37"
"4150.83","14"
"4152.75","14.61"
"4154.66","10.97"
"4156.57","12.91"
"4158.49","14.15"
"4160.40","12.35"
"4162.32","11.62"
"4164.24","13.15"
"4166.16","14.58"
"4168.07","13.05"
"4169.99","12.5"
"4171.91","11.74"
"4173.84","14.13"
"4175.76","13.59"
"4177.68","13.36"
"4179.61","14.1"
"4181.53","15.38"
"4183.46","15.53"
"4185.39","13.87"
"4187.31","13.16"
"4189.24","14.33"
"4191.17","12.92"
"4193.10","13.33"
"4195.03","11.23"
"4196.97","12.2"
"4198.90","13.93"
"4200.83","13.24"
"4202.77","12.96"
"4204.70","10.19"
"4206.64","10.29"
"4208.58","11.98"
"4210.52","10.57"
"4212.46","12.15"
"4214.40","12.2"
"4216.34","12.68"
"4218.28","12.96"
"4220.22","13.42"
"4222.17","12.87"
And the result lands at 2.5 Angstrom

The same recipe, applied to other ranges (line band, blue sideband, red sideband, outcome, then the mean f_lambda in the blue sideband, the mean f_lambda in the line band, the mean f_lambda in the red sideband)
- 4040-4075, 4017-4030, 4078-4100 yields 0.5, 13.1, 13.1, 13.4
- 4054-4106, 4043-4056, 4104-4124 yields -1.6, 12.9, 13.5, 13.2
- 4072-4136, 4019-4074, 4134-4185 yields -1.6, 12.8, 13.3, 13.2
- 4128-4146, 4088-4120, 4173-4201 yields 0.8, 13.5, 13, 13.6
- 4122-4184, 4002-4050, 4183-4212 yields -2.5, 12.9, 13.2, 12.6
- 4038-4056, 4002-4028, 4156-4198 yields 0.9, 13.3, 12.7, 13.3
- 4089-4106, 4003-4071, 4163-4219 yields -1.5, 12.9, 14.1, 12.9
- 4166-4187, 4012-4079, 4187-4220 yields -2.2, 12.9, 13.8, 12.4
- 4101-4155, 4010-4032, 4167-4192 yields 1.3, 12.9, 13.1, 13.7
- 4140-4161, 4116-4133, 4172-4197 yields 0.8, 13.1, 12.8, 13.6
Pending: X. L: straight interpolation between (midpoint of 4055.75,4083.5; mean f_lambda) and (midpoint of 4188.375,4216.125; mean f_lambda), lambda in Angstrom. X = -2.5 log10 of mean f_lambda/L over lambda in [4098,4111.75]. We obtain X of -0.071 mag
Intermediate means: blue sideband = 13.2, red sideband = 12.3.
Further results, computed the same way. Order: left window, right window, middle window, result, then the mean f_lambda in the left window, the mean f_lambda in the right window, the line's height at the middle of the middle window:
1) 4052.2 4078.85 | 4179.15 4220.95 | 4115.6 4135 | 0.00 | 13.2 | 12.8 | 13.1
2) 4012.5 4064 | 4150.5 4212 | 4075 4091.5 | -0.01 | 12.7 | 13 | 12.8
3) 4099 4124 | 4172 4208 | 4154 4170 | 0.03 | 13.3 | 13.2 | 13.2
